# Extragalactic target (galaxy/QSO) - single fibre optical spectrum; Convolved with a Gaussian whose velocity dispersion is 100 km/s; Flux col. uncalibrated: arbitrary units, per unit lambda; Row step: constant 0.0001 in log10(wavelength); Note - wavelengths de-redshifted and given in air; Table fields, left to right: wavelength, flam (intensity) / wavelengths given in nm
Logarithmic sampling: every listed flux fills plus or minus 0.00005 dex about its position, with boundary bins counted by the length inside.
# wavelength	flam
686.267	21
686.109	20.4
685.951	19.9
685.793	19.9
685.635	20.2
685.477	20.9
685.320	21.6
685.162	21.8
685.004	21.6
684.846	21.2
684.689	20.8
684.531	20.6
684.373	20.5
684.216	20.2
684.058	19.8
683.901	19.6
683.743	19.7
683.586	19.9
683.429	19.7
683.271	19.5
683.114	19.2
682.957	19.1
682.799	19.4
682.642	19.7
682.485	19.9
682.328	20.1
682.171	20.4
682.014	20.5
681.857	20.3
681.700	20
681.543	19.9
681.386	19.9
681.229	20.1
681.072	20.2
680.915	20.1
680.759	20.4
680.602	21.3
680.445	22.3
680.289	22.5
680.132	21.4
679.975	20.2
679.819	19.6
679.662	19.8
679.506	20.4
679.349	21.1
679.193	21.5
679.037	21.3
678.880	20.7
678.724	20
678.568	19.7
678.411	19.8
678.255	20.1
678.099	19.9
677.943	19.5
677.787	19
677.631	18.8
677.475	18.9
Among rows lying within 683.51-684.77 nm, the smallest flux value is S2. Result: 19.6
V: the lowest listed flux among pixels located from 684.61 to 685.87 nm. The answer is 19.9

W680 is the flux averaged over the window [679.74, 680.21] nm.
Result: 20.4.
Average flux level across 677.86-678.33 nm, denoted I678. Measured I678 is 19.8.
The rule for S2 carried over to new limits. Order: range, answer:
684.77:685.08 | 21.2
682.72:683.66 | 19.1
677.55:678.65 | 18.8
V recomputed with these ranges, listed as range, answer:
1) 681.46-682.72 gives 19.7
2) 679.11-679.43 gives 21.1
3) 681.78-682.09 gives 20.3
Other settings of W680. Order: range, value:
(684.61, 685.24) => 21.3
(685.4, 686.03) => 20.2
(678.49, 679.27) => 20.6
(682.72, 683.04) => 19.2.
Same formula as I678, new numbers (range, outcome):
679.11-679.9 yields 20.5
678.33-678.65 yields 19.7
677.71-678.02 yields 19.3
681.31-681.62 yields 19.9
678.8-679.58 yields 21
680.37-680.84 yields 21.3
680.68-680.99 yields 20.3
